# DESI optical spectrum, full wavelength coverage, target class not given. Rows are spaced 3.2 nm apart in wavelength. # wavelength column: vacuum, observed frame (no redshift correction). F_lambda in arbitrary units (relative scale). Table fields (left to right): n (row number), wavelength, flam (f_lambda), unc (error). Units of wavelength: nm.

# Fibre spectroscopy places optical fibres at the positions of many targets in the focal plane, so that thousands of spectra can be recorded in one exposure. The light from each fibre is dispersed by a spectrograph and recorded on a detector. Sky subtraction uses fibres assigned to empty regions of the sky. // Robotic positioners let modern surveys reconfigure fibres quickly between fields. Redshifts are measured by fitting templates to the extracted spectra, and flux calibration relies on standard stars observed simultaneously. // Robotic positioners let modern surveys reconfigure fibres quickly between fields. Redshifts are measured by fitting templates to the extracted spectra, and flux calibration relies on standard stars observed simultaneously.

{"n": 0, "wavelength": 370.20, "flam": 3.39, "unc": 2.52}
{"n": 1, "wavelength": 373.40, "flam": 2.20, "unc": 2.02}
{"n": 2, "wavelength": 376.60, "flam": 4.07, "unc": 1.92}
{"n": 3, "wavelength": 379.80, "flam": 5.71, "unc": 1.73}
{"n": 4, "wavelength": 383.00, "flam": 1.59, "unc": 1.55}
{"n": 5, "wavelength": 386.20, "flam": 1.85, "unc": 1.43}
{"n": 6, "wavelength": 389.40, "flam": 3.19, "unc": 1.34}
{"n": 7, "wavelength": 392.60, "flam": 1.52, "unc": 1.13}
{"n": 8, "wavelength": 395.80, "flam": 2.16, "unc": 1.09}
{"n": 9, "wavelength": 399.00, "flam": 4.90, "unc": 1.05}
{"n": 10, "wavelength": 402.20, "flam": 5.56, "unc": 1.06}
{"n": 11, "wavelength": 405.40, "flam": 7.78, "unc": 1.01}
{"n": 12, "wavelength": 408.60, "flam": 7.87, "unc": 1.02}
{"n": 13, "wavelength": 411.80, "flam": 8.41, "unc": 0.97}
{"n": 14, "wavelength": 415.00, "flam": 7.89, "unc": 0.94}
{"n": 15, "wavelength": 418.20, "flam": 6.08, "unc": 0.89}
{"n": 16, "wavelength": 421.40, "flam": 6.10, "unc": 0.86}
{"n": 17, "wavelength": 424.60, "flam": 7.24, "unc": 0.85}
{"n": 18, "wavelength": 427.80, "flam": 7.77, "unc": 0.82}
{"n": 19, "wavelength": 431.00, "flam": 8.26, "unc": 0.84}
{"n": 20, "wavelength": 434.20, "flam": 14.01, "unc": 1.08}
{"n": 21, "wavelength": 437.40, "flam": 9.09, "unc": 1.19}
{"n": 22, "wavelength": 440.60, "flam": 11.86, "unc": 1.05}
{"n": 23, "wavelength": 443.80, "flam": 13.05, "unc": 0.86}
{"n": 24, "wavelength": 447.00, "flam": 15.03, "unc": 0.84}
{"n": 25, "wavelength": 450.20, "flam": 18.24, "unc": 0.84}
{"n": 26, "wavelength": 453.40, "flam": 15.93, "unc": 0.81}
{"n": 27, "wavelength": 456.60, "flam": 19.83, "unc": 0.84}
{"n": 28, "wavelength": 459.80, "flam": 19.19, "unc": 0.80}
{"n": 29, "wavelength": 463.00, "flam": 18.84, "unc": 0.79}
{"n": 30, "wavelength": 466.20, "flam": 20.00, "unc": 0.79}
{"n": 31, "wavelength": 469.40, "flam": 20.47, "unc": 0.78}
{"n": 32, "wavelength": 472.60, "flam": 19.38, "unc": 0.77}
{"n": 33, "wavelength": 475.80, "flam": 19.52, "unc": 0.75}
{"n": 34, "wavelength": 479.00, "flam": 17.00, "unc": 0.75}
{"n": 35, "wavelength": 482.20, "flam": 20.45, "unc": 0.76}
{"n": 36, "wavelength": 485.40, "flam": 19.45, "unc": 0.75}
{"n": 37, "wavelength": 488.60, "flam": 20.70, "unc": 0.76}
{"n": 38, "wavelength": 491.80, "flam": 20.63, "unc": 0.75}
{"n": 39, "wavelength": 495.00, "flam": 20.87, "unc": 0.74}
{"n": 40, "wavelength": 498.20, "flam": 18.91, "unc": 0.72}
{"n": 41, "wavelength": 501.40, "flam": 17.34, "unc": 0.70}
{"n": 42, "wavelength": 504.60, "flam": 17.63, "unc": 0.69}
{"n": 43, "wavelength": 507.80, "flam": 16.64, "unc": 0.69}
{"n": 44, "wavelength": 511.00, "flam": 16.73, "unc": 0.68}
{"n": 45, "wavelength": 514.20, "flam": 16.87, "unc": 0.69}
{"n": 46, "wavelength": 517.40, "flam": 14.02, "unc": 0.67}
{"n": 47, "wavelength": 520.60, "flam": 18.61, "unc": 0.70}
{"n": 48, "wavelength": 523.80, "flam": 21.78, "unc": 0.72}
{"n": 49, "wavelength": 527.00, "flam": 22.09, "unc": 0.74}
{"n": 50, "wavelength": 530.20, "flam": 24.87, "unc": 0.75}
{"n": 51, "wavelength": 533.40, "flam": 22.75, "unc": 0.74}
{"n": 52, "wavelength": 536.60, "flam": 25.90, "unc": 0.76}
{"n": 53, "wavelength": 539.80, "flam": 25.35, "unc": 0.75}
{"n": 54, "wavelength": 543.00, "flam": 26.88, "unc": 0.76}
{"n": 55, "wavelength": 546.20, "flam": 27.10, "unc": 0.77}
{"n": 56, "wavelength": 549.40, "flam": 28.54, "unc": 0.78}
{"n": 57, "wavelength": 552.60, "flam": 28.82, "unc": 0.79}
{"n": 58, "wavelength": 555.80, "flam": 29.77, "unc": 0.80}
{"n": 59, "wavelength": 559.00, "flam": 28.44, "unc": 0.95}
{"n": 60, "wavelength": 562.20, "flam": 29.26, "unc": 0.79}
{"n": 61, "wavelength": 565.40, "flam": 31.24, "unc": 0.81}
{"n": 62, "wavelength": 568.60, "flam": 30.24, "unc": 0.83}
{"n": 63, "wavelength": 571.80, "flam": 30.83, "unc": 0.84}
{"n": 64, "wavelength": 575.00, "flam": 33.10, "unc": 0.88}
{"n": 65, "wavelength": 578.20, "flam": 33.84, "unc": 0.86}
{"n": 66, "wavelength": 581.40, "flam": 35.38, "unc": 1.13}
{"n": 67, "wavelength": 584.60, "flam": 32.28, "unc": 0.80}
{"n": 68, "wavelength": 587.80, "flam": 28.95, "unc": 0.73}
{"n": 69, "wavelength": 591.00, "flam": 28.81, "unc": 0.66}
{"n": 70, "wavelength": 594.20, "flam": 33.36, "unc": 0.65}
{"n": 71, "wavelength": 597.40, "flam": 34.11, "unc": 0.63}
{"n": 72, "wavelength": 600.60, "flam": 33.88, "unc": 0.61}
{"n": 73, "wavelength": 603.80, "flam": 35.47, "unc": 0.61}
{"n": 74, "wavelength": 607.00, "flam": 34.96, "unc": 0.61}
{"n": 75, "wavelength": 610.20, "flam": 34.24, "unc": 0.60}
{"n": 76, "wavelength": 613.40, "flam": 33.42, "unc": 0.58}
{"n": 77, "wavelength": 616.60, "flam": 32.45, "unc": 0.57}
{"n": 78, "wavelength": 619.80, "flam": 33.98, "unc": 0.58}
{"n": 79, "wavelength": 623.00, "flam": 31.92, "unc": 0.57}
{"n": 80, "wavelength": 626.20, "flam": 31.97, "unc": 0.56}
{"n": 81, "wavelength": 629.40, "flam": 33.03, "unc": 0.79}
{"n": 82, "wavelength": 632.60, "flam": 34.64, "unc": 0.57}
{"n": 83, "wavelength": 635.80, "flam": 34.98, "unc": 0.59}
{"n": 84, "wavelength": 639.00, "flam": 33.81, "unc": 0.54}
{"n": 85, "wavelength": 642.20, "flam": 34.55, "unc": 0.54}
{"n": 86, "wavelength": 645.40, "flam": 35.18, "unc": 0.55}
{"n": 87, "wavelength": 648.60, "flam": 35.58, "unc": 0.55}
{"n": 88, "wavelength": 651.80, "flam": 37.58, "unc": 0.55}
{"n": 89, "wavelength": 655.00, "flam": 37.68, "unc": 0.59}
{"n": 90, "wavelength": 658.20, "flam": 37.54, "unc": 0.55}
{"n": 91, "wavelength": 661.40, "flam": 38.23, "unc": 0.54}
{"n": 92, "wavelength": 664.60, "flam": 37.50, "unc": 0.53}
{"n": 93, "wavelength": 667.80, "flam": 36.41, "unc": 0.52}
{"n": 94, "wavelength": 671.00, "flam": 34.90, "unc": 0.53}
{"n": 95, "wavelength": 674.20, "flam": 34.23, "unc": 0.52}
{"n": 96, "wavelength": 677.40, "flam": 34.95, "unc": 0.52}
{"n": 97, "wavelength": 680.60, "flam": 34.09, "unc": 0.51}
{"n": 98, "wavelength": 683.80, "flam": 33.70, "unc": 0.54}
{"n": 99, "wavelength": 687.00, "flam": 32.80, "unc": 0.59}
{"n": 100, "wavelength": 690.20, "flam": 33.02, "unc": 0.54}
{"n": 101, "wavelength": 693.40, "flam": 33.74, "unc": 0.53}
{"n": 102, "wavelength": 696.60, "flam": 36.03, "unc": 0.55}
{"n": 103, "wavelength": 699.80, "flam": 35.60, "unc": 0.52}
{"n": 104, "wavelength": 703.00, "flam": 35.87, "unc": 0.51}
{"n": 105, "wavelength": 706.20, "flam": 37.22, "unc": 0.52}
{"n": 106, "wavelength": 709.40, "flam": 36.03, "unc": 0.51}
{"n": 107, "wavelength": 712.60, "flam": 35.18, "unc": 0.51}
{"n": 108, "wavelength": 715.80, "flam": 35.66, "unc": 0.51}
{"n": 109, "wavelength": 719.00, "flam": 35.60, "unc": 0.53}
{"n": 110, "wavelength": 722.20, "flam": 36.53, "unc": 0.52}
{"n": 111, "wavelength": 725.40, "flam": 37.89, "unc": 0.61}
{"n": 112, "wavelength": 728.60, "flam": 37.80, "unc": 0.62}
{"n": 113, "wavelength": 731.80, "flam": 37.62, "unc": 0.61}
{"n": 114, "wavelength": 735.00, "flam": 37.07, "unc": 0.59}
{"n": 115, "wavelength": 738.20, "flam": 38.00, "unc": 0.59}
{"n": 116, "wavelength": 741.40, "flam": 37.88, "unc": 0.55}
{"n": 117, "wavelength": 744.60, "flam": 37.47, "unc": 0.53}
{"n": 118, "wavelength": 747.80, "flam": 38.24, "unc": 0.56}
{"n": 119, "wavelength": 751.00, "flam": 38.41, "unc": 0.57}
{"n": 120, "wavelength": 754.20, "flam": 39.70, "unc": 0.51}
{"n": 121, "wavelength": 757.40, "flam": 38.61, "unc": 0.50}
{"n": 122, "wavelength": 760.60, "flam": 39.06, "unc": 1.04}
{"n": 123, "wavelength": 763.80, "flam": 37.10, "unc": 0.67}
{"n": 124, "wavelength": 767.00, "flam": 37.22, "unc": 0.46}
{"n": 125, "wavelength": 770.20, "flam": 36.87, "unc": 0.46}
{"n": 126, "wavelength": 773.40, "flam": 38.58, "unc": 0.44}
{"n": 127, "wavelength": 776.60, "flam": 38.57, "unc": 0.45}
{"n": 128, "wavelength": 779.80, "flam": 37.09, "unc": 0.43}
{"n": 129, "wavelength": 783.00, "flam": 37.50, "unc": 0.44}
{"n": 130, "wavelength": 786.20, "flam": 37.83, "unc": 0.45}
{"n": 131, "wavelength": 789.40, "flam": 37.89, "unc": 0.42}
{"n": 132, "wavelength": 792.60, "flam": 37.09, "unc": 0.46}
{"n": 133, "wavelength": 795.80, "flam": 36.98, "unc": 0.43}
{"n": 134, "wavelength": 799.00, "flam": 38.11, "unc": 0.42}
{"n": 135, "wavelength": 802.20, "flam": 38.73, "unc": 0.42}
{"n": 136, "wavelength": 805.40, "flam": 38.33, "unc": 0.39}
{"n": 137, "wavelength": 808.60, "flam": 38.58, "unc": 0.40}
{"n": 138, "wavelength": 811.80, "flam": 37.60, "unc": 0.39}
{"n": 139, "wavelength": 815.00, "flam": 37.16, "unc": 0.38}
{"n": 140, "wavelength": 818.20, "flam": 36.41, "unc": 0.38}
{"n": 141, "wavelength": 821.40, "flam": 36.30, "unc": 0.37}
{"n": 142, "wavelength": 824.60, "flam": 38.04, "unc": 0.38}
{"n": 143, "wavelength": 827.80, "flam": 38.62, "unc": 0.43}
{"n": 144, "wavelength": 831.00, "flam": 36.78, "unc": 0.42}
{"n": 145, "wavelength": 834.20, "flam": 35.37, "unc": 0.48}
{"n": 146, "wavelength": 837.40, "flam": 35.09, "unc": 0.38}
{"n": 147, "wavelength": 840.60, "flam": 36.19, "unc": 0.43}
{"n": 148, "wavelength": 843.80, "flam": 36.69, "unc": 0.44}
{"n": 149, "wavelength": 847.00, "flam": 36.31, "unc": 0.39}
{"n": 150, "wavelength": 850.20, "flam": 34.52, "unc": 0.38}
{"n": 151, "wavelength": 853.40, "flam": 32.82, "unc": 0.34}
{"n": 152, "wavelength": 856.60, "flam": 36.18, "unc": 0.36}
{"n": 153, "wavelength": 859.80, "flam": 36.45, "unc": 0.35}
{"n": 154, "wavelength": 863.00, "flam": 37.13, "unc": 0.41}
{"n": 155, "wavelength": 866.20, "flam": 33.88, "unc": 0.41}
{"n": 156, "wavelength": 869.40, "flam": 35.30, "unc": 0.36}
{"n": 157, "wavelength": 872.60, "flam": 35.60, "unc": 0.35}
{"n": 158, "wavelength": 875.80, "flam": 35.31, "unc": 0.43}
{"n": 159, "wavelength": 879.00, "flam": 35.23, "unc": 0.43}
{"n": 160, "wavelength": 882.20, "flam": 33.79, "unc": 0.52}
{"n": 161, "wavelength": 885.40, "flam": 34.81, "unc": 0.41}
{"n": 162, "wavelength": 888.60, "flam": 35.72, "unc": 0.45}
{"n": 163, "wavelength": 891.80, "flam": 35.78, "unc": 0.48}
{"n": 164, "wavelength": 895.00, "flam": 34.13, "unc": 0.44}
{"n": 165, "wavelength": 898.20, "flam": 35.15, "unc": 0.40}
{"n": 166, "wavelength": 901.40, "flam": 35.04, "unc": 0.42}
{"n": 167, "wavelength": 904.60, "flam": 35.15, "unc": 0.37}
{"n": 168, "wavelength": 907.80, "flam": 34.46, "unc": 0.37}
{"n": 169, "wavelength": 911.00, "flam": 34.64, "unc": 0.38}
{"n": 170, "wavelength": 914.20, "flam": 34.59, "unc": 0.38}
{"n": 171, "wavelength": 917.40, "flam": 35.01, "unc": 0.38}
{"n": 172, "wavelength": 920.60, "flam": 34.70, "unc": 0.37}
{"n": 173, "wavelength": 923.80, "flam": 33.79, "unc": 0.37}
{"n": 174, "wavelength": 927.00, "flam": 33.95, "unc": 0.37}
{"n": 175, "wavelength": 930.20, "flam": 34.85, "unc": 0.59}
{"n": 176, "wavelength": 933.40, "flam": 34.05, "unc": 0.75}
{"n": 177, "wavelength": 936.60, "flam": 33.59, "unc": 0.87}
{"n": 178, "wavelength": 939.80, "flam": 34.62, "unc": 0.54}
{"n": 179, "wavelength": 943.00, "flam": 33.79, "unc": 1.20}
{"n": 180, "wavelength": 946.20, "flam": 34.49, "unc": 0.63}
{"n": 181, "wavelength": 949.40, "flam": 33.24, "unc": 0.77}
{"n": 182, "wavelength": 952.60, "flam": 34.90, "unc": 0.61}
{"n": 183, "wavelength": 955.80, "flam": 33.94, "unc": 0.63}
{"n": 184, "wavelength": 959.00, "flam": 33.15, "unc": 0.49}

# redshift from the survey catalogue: 0.00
